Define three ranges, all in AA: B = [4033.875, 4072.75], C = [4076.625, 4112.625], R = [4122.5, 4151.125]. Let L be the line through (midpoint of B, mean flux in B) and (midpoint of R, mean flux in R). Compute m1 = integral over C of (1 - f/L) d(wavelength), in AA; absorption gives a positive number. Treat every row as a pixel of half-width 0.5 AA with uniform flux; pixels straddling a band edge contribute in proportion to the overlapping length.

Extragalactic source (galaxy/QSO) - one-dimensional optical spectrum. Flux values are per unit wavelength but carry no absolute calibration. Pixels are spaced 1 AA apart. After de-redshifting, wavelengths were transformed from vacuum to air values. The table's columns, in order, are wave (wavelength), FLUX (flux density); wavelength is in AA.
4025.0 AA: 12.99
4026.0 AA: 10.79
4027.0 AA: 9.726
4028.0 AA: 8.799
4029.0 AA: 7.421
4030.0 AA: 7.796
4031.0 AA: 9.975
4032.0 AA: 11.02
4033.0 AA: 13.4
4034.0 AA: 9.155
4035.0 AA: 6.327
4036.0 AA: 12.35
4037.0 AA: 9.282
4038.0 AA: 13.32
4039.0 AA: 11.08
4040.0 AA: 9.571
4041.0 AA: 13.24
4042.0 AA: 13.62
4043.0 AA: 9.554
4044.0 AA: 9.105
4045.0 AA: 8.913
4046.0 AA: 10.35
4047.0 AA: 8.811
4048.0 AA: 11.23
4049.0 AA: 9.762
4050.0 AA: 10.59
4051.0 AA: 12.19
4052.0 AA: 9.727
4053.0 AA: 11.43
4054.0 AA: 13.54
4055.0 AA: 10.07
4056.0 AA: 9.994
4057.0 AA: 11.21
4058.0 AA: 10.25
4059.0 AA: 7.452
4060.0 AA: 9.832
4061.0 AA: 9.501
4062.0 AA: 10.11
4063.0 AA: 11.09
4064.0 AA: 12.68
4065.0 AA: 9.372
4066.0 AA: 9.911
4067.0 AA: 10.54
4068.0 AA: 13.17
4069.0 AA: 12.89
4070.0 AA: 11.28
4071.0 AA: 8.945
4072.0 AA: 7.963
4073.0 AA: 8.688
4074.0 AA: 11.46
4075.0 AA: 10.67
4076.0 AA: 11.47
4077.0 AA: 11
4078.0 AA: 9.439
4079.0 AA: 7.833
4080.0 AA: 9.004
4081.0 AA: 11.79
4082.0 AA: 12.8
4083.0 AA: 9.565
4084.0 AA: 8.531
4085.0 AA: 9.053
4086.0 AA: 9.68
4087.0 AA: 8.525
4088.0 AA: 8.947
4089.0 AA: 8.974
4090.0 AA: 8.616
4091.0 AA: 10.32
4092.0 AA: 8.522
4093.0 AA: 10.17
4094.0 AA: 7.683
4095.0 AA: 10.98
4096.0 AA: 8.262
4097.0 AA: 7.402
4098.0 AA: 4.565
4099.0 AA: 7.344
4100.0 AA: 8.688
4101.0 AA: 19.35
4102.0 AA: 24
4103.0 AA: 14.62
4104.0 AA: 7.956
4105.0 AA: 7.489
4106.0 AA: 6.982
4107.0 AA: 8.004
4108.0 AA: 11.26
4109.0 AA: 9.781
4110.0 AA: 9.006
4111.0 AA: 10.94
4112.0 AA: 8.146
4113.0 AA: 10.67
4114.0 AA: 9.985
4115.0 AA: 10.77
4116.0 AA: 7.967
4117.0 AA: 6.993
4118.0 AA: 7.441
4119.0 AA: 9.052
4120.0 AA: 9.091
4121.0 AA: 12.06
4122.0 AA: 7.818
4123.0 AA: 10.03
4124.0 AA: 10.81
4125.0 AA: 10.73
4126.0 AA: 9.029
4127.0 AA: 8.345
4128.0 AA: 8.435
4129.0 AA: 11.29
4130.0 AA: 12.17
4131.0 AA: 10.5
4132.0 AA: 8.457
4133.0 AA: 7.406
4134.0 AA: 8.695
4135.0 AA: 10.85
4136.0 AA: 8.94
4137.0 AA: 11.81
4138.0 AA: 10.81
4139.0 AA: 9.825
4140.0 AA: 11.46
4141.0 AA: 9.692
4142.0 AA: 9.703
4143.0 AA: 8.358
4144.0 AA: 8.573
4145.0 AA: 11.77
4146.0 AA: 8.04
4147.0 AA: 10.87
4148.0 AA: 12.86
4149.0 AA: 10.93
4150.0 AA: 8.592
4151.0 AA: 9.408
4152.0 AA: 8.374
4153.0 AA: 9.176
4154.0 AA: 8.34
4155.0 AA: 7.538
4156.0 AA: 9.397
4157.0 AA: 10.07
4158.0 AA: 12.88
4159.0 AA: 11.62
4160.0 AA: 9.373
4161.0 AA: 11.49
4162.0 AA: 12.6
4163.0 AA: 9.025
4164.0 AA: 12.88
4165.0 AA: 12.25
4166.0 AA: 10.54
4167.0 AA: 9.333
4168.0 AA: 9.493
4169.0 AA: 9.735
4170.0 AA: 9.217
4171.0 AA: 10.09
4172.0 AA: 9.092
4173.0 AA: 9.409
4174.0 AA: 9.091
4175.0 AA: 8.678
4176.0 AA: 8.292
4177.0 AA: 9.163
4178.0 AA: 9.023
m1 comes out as 1.3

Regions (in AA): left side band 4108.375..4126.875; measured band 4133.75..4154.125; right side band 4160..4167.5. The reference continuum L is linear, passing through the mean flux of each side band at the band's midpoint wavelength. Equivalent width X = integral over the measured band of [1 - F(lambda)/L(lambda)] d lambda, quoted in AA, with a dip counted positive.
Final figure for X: 0.9 AA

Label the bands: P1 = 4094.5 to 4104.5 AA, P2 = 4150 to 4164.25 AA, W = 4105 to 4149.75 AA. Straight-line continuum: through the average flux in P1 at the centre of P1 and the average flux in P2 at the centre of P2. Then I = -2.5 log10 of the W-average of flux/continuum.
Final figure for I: 0.11 mag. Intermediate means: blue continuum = 11.3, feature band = 9.66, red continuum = 10.1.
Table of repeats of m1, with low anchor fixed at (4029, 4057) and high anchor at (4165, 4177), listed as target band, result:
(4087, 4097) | 1.07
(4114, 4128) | 0.91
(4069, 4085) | 0.25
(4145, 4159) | -0.35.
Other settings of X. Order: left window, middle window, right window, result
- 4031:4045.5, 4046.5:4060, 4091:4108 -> 0.1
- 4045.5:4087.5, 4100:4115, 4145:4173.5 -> -1.4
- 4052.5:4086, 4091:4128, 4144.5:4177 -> 1.6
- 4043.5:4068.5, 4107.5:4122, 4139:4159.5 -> 0.9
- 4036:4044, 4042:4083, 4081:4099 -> -0.7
